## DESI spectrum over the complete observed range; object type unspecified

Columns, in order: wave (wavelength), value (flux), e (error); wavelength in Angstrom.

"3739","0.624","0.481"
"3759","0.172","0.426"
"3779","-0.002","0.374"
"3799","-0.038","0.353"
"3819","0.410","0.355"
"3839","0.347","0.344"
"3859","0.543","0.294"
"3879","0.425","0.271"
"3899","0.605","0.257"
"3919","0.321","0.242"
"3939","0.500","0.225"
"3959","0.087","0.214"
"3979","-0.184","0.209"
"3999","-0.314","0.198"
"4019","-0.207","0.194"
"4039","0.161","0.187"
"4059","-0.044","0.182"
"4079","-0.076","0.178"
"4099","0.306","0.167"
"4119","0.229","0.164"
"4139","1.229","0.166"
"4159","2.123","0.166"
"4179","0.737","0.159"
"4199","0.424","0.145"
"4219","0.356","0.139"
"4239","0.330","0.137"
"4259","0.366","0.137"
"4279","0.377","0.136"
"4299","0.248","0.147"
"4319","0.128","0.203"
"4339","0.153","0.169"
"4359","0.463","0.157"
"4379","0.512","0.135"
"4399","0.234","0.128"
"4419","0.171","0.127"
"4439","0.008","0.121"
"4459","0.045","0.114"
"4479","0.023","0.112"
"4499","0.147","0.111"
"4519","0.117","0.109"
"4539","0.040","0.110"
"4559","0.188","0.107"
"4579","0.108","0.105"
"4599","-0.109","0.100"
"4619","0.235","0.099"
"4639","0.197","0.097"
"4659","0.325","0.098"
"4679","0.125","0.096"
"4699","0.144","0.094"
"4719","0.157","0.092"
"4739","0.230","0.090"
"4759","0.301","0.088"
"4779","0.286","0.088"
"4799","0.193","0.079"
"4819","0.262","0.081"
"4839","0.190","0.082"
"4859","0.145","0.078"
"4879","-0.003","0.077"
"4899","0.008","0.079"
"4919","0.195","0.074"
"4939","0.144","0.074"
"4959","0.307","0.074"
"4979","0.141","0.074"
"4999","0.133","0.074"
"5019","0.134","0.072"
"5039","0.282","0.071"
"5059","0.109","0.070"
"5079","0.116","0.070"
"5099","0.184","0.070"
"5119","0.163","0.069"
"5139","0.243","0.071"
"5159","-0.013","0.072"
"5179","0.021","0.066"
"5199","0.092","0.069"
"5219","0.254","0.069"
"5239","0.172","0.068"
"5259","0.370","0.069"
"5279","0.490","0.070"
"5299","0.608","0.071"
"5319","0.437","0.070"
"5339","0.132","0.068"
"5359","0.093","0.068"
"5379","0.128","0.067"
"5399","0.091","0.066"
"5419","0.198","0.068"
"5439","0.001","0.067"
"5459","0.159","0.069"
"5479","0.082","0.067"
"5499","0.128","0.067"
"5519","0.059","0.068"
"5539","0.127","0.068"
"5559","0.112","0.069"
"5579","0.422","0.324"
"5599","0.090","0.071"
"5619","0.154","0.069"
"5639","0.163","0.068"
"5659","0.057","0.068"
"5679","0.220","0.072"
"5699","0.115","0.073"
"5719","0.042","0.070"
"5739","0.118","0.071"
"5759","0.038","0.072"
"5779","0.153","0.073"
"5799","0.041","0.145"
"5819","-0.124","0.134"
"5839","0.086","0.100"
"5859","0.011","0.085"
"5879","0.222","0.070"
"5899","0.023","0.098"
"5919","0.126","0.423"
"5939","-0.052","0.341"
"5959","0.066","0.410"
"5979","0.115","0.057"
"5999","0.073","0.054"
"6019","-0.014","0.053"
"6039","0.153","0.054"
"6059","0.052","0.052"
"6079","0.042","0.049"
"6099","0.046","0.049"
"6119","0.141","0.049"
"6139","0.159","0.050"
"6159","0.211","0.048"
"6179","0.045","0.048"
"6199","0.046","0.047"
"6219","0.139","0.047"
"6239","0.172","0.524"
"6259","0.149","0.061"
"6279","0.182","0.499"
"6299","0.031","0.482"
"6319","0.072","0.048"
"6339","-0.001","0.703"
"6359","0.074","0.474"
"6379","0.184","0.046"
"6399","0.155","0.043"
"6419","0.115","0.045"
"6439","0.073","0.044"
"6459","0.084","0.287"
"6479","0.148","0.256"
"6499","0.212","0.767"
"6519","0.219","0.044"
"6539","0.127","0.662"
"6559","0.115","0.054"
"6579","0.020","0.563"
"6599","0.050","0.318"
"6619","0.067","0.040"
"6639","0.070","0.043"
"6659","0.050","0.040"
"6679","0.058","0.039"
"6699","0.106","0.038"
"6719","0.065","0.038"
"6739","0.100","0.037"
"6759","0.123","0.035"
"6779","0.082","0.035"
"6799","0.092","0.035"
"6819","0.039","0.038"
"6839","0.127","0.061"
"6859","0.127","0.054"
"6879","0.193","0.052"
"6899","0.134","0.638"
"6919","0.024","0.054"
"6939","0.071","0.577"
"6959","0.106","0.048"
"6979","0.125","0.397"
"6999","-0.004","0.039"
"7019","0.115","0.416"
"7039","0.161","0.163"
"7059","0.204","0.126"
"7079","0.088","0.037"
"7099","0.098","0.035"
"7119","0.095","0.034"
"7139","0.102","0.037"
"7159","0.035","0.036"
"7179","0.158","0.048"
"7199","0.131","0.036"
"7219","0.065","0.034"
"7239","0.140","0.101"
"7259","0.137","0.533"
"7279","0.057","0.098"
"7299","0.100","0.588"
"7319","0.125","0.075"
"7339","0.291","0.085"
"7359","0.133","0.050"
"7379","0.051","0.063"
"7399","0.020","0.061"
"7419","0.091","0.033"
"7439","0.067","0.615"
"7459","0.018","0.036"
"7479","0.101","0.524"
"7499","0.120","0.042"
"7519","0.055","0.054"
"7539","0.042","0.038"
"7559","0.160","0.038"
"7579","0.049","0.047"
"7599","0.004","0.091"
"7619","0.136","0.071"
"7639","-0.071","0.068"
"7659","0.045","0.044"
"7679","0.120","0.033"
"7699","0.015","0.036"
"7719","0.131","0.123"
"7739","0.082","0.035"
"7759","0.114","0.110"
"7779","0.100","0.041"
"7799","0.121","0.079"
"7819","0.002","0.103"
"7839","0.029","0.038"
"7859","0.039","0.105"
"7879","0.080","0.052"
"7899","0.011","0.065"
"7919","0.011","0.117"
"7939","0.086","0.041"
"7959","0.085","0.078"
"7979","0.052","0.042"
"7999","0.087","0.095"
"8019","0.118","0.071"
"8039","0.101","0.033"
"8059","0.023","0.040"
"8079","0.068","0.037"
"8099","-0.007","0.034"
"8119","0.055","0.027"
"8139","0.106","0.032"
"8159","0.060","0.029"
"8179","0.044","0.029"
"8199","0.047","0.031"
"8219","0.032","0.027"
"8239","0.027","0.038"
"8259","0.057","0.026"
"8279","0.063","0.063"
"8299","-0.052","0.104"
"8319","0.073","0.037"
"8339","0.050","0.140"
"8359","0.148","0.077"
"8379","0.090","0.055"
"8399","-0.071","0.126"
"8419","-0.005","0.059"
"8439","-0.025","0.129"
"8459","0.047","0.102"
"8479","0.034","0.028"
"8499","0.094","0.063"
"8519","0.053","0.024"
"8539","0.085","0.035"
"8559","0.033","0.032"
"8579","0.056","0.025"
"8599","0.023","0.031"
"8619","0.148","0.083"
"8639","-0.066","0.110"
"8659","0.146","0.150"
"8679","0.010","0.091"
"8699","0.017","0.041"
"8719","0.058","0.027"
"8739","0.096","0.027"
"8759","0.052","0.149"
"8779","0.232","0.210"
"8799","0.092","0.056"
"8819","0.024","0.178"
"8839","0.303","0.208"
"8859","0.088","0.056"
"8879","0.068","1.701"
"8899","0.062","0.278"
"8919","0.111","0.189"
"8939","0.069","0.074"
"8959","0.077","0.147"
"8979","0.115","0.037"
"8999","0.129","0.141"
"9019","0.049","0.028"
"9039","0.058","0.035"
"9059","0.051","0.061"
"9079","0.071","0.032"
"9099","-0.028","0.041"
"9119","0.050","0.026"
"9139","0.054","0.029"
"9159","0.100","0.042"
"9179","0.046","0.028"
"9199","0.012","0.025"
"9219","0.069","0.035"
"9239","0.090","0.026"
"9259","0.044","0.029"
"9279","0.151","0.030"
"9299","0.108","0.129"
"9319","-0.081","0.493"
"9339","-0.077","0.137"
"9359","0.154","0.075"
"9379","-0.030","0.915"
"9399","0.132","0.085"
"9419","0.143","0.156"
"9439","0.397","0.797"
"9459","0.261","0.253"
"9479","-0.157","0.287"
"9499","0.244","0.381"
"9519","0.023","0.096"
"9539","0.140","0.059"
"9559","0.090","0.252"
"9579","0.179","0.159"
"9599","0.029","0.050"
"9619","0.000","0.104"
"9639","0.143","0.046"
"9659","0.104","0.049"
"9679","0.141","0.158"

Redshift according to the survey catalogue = 2.417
